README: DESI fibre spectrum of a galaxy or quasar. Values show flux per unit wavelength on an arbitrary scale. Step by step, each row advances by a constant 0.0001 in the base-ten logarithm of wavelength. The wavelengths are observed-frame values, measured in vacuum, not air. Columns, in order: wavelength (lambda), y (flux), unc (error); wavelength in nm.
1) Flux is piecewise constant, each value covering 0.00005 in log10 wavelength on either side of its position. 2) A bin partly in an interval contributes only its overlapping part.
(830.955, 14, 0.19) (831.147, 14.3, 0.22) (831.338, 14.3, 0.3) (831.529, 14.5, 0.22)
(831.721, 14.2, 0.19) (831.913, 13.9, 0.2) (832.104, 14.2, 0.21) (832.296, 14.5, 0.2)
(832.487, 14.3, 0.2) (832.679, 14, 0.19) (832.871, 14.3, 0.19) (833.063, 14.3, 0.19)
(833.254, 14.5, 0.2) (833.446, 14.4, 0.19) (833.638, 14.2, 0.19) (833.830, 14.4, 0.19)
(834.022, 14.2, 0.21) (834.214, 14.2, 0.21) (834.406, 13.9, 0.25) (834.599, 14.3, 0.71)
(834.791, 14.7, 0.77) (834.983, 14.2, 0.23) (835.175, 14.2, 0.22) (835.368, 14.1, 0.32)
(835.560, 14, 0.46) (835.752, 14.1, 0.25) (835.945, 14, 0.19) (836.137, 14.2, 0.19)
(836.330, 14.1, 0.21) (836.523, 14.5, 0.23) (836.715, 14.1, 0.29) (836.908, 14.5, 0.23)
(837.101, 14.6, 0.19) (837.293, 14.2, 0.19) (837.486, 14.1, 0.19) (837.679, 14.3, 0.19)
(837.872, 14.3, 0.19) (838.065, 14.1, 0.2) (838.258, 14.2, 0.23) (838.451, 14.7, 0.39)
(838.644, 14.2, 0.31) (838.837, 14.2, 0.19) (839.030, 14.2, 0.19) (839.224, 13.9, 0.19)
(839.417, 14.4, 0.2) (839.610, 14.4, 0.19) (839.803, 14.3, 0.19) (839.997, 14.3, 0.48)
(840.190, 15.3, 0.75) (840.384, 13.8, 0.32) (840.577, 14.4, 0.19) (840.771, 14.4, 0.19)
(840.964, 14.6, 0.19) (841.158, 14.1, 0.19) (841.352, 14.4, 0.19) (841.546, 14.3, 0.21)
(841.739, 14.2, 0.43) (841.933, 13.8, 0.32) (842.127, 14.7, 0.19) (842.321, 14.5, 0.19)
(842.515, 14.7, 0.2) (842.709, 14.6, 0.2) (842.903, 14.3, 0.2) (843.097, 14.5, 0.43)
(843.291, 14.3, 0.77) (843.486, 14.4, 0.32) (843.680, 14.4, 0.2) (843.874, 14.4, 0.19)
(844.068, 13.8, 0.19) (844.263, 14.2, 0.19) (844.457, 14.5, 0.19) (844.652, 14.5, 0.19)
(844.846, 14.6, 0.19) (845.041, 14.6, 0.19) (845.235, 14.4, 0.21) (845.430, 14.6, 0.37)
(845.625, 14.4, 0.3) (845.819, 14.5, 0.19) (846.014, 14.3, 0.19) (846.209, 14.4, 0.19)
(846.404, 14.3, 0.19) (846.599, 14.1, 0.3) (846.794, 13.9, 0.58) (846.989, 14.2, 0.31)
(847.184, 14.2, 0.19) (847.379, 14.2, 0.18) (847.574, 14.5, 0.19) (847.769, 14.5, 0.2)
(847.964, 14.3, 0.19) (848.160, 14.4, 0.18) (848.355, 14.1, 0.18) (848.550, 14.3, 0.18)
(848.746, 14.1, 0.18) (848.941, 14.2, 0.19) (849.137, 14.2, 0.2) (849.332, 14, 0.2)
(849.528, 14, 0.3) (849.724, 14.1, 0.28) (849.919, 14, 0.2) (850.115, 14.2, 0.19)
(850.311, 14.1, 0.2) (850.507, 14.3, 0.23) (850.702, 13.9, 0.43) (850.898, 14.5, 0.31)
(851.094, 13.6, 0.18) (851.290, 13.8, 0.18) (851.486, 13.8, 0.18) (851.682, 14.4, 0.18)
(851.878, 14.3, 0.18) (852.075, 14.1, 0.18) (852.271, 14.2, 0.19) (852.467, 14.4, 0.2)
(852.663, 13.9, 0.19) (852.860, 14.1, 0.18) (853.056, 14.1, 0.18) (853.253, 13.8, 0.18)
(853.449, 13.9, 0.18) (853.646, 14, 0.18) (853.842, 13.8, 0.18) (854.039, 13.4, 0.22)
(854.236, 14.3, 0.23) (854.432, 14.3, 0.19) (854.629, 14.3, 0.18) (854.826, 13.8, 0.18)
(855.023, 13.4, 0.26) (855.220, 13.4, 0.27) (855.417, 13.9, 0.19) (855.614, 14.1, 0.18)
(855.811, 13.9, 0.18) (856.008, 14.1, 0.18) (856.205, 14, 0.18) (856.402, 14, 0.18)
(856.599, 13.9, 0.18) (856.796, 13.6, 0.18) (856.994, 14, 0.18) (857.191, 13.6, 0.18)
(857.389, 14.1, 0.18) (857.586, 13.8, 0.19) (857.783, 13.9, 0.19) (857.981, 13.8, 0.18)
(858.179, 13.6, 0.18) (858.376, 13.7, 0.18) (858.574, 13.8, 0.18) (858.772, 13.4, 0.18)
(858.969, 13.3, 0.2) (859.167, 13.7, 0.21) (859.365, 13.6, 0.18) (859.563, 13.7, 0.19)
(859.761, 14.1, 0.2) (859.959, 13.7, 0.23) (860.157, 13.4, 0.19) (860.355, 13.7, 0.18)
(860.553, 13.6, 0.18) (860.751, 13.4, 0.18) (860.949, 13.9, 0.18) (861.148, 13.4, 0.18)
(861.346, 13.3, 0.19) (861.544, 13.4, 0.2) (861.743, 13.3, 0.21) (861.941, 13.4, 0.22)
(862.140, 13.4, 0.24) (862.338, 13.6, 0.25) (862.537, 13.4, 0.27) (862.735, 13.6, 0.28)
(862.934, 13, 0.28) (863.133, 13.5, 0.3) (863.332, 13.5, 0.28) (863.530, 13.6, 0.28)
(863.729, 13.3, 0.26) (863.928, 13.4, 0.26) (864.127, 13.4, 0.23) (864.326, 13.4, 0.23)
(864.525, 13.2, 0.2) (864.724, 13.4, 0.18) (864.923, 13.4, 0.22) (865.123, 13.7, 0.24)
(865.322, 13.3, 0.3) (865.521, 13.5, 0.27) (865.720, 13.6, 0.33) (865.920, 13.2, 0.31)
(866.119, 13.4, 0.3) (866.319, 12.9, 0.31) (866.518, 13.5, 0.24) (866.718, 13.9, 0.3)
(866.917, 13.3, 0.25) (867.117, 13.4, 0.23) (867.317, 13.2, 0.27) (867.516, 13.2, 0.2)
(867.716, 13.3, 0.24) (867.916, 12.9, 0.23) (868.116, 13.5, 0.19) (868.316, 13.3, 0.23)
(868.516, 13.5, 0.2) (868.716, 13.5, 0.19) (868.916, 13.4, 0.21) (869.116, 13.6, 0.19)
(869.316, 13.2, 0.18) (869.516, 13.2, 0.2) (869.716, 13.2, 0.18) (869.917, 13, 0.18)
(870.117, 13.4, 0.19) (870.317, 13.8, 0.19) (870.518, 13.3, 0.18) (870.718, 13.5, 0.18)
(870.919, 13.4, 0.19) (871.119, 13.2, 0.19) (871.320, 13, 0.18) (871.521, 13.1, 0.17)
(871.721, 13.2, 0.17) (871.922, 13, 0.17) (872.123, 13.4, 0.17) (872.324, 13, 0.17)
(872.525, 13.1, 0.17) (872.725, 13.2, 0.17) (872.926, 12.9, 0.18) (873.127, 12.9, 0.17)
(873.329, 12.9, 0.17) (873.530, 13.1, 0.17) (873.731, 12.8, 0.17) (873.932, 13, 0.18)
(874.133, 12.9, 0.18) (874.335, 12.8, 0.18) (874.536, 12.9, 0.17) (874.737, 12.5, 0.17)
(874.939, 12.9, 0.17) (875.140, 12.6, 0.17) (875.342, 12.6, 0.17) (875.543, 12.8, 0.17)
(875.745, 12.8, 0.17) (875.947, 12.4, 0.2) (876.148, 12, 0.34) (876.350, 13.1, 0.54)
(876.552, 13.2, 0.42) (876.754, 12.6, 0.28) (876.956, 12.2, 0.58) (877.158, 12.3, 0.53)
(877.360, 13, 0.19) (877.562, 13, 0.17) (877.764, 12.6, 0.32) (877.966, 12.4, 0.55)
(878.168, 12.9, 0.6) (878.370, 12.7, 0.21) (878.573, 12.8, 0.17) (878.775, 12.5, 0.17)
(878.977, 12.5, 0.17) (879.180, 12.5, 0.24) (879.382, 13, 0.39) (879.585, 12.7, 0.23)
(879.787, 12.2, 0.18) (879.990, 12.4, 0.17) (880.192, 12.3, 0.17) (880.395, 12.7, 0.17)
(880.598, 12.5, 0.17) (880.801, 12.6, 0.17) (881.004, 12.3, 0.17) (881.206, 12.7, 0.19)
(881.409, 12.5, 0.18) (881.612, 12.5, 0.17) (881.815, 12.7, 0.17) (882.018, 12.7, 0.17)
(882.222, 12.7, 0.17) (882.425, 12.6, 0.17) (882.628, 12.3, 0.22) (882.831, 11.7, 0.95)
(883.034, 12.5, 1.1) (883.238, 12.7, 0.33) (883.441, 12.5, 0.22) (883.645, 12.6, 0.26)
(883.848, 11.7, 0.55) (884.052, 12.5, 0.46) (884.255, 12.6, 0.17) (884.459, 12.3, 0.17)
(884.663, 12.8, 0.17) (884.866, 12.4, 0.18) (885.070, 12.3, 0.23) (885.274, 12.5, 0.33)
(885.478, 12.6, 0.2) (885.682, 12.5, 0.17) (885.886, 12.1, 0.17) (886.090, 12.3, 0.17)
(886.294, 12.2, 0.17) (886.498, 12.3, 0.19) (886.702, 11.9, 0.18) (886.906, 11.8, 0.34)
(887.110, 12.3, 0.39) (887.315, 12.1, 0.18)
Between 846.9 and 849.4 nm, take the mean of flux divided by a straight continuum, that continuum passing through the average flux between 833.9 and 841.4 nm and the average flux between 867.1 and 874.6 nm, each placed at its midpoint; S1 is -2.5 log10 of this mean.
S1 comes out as -0.02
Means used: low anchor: 14.3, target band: 14.3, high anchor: 13.2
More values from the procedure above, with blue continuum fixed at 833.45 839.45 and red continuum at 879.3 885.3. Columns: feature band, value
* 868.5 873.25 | -0.03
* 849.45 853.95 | -0.03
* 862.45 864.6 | -0.02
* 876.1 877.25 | 0.01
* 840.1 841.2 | -0.03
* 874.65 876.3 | 0.01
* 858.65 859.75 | -0.02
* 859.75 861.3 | -0.02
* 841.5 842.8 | -0.03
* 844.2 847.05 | -0.04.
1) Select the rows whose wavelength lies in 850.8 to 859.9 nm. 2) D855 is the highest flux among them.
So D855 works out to 14.5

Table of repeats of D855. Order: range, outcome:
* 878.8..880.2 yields 13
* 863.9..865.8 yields 13.7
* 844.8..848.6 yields 14.6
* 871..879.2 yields 13.4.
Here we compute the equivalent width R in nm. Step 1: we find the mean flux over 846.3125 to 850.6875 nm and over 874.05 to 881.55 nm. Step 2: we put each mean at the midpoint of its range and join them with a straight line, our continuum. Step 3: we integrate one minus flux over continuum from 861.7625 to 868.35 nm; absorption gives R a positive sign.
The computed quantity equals -0.04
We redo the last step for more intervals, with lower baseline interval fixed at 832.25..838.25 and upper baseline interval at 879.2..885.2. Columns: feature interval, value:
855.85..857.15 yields -0.05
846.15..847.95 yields -0.06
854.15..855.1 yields -0.04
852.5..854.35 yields -0.05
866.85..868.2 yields -0.02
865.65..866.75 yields -0.02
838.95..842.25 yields -0.07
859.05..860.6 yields -0.04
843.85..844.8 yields -0.03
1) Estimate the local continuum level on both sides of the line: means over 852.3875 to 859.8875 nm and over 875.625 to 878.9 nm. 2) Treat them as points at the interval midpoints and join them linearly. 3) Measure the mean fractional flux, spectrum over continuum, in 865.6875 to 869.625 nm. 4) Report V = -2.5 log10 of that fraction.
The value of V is -0.01 mag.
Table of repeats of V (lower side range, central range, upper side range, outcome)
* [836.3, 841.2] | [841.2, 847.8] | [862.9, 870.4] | -0.02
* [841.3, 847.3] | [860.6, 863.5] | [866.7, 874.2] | 0.01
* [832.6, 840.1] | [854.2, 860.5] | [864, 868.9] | -0.01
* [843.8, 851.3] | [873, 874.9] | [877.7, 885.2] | 0.00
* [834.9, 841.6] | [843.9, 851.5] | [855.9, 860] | -0.01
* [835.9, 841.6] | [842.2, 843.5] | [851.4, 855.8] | -0.02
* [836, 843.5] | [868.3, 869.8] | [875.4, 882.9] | -0.03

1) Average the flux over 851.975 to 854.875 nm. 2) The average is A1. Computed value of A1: 14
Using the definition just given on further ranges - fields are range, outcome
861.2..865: 13.4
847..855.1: 14.1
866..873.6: 13.3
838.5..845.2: 14.4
